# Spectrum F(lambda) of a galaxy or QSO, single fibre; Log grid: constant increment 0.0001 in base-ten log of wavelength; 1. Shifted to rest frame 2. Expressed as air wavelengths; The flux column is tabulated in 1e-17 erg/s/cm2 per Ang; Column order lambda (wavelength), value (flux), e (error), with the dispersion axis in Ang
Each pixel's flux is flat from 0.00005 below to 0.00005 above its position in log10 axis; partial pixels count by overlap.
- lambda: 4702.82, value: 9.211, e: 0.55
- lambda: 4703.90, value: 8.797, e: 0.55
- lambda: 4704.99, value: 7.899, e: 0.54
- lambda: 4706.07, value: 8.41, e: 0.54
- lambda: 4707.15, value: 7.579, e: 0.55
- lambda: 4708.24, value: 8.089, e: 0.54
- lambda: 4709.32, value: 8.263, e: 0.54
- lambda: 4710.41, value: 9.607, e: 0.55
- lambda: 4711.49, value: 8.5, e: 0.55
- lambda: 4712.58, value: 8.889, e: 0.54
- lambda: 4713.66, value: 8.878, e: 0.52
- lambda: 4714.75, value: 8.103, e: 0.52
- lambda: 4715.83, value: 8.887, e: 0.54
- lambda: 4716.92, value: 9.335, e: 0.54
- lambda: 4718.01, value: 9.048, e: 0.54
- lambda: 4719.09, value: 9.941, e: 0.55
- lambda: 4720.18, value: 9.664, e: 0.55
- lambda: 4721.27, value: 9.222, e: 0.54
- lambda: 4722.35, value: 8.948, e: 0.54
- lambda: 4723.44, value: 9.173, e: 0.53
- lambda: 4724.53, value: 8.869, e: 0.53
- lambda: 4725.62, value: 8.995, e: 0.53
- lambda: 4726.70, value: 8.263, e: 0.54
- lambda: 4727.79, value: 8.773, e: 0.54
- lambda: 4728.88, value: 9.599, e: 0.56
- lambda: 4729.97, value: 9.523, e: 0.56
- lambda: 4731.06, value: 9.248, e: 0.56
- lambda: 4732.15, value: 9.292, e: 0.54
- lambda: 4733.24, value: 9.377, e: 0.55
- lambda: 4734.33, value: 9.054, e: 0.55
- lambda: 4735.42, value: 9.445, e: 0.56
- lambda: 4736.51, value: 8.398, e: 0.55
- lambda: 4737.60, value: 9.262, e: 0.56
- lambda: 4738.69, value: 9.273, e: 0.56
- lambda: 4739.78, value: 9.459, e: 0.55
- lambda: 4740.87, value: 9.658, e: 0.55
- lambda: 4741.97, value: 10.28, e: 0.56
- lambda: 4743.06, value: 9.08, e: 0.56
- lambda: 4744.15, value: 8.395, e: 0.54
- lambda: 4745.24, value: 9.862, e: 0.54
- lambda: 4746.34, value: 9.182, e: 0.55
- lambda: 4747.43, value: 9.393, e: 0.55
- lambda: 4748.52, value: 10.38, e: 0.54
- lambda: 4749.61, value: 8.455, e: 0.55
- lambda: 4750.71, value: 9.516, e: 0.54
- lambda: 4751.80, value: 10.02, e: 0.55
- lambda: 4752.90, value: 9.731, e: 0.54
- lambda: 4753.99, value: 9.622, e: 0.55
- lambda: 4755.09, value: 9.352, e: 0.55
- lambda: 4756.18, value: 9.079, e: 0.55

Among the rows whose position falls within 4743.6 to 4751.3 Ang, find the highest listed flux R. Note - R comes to 10.38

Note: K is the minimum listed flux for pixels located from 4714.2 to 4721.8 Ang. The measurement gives 8.103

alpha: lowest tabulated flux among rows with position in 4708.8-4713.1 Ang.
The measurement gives 8.263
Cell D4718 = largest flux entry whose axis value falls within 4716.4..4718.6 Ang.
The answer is 9.335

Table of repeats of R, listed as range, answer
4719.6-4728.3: 9.664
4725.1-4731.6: 9.599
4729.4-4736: 9.523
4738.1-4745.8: 10.28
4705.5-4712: 9.607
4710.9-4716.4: 8.889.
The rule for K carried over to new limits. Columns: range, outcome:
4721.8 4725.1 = 8.869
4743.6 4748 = 8.395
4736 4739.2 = 8.398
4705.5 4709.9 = 7.579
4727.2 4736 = 8.773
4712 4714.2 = 8.878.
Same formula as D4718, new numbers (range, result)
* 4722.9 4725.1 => 9.173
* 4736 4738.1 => 9.262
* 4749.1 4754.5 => 10.02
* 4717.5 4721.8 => 9.941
